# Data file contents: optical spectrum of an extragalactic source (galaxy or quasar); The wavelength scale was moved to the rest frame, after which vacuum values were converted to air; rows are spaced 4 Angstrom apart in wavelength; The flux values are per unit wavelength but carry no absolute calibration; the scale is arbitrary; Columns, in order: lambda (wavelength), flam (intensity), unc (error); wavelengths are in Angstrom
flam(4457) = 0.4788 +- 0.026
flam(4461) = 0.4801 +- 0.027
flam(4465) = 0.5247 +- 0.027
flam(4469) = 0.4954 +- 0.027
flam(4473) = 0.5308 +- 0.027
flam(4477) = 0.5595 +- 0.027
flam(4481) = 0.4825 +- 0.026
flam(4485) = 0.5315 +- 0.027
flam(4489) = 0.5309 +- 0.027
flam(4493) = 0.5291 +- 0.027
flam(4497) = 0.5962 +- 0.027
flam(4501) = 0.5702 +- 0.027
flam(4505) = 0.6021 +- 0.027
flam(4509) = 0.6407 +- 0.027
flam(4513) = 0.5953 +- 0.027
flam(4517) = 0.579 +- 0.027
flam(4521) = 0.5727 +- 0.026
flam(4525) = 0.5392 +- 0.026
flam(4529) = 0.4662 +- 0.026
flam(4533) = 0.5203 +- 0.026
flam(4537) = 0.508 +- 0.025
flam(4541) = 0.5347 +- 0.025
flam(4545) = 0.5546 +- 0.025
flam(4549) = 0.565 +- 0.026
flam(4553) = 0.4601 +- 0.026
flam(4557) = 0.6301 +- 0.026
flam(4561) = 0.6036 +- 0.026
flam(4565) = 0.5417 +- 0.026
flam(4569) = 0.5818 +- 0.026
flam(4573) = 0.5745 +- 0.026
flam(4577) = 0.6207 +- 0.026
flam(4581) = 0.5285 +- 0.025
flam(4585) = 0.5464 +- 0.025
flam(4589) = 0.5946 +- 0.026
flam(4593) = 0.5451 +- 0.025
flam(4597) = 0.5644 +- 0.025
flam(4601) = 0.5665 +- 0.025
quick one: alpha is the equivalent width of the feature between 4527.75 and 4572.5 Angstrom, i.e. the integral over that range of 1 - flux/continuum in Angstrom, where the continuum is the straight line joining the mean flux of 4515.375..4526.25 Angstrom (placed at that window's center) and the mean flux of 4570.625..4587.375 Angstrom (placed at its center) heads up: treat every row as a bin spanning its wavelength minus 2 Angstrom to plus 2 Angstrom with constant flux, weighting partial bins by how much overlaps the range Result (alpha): 1.7 Angstrom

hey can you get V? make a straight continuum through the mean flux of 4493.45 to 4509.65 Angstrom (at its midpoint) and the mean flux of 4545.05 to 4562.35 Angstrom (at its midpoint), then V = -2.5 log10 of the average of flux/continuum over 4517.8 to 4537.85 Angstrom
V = 0.10 mag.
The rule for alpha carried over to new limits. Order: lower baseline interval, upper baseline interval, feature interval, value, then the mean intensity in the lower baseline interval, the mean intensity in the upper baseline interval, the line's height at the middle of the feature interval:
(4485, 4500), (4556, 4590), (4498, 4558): 0.76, 0.551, 0.578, 0.563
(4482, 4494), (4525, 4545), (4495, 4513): -2.72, 0.527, 0.515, 0.523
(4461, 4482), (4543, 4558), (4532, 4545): 0.39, 0.517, 0.547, 0.543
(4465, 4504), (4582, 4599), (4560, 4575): -0.49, 0.537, 0.561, 0.556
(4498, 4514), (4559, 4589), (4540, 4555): 1.44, 0.602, 0.573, 0.584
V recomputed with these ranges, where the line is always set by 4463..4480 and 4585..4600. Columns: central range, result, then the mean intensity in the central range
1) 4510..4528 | -0.06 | 0.57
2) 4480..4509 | -0.05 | 0.558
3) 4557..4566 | -0.06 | 0.589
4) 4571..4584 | -0.02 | 0.572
